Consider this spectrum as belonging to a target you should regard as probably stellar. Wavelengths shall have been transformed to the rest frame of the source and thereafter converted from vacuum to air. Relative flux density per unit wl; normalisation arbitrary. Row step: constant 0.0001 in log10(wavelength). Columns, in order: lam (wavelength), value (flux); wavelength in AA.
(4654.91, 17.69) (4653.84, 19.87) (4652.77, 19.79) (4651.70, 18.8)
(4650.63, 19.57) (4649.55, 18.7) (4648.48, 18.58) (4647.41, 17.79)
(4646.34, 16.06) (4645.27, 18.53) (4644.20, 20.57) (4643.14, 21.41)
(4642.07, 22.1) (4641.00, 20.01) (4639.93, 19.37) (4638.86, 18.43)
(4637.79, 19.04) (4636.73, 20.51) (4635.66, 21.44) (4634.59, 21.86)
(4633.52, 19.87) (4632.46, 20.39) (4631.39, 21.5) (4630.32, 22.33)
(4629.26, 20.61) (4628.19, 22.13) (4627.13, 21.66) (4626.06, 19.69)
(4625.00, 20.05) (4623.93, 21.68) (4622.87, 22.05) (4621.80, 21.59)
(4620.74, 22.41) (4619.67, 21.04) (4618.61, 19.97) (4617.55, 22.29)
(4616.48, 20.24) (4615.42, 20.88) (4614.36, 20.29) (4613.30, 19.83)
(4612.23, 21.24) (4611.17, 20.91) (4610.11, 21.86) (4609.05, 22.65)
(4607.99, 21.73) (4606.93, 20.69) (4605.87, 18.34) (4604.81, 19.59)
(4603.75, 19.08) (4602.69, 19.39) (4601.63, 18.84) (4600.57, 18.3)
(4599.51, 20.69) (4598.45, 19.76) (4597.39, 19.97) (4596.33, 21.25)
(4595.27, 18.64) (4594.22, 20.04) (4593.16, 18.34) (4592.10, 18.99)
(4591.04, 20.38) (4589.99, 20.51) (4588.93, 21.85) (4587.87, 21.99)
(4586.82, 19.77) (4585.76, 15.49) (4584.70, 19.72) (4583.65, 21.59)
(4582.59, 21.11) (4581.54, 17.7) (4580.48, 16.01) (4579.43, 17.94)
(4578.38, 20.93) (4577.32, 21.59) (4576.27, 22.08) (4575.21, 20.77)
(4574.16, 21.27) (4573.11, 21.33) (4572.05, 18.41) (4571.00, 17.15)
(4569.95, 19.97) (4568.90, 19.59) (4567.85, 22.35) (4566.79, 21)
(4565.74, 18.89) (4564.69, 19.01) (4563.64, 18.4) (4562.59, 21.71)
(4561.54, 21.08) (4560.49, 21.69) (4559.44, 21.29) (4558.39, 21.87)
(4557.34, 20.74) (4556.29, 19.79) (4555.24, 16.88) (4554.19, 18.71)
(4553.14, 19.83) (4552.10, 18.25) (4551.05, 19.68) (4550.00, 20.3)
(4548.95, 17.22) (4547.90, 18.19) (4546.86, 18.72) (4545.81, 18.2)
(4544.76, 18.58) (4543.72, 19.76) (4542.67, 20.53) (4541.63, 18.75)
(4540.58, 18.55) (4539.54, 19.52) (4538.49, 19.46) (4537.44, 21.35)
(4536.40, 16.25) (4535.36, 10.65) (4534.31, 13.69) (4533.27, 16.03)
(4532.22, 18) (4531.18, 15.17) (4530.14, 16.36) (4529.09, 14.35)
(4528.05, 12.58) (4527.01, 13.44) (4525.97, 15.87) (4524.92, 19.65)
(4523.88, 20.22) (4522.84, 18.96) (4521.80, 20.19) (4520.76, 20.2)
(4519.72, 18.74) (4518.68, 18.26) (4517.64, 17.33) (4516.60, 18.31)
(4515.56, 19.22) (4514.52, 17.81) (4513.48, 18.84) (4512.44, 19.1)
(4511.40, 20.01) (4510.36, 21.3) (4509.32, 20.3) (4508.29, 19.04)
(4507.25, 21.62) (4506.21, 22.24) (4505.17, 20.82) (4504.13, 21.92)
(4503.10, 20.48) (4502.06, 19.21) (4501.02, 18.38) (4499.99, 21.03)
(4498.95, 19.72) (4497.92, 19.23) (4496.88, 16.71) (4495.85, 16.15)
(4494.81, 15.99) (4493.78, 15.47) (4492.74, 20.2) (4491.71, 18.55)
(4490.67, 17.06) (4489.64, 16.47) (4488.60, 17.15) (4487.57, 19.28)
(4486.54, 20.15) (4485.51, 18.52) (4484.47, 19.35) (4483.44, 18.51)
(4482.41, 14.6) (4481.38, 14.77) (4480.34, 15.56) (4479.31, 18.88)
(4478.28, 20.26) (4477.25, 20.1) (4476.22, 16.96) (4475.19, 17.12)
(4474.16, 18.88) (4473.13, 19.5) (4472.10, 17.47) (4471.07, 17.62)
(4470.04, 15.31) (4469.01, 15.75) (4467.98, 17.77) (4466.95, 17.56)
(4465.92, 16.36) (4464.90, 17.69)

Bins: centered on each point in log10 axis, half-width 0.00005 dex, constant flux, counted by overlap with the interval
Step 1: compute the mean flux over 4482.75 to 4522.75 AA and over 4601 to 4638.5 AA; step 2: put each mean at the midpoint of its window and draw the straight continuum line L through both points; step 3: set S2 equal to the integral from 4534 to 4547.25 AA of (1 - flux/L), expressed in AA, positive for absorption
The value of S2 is 1.03 AA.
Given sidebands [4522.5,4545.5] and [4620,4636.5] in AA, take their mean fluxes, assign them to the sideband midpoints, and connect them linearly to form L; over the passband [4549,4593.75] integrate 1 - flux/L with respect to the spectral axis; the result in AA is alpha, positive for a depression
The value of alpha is -2.63 AA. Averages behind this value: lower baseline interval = 17.2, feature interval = 19.9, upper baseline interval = 21.3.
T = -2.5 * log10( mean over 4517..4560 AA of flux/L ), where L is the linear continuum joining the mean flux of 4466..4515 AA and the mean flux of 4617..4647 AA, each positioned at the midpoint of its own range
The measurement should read 0.06 mag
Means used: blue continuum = 18.5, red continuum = 20.7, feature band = 18.1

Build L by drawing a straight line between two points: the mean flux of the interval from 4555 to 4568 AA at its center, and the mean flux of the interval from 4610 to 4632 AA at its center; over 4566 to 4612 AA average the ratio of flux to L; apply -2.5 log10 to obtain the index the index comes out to 0.04 mag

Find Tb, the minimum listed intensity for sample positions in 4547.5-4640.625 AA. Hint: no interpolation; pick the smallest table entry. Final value 15.49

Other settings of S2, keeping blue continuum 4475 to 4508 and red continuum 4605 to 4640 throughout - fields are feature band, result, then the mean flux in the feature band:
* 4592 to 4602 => 0.4 AA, 19.5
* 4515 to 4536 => 2.5 AA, 16.9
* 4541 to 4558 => 0.5 AA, 19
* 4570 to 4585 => 0.2 AA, 19.8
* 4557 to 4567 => -0.4 AA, 20.6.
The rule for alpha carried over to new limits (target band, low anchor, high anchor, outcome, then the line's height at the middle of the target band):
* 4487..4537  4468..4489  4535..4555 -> 0.30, 18.2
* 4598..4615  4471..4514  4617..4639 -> 0.37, 20.7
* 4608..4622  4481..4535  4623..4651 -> -0.95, 19.8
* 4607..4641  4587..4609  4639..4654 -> -2.26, 19.6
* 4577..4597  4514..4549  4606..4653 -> -0.41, 19.3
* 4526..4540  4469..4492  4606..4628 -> 2.32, 19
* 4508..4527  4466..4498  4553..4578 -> -0.22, 18.7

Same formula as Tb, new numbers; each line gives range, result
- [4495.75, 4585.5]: 10.65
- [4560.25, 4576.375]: 17.15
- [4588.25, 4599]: 18.34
